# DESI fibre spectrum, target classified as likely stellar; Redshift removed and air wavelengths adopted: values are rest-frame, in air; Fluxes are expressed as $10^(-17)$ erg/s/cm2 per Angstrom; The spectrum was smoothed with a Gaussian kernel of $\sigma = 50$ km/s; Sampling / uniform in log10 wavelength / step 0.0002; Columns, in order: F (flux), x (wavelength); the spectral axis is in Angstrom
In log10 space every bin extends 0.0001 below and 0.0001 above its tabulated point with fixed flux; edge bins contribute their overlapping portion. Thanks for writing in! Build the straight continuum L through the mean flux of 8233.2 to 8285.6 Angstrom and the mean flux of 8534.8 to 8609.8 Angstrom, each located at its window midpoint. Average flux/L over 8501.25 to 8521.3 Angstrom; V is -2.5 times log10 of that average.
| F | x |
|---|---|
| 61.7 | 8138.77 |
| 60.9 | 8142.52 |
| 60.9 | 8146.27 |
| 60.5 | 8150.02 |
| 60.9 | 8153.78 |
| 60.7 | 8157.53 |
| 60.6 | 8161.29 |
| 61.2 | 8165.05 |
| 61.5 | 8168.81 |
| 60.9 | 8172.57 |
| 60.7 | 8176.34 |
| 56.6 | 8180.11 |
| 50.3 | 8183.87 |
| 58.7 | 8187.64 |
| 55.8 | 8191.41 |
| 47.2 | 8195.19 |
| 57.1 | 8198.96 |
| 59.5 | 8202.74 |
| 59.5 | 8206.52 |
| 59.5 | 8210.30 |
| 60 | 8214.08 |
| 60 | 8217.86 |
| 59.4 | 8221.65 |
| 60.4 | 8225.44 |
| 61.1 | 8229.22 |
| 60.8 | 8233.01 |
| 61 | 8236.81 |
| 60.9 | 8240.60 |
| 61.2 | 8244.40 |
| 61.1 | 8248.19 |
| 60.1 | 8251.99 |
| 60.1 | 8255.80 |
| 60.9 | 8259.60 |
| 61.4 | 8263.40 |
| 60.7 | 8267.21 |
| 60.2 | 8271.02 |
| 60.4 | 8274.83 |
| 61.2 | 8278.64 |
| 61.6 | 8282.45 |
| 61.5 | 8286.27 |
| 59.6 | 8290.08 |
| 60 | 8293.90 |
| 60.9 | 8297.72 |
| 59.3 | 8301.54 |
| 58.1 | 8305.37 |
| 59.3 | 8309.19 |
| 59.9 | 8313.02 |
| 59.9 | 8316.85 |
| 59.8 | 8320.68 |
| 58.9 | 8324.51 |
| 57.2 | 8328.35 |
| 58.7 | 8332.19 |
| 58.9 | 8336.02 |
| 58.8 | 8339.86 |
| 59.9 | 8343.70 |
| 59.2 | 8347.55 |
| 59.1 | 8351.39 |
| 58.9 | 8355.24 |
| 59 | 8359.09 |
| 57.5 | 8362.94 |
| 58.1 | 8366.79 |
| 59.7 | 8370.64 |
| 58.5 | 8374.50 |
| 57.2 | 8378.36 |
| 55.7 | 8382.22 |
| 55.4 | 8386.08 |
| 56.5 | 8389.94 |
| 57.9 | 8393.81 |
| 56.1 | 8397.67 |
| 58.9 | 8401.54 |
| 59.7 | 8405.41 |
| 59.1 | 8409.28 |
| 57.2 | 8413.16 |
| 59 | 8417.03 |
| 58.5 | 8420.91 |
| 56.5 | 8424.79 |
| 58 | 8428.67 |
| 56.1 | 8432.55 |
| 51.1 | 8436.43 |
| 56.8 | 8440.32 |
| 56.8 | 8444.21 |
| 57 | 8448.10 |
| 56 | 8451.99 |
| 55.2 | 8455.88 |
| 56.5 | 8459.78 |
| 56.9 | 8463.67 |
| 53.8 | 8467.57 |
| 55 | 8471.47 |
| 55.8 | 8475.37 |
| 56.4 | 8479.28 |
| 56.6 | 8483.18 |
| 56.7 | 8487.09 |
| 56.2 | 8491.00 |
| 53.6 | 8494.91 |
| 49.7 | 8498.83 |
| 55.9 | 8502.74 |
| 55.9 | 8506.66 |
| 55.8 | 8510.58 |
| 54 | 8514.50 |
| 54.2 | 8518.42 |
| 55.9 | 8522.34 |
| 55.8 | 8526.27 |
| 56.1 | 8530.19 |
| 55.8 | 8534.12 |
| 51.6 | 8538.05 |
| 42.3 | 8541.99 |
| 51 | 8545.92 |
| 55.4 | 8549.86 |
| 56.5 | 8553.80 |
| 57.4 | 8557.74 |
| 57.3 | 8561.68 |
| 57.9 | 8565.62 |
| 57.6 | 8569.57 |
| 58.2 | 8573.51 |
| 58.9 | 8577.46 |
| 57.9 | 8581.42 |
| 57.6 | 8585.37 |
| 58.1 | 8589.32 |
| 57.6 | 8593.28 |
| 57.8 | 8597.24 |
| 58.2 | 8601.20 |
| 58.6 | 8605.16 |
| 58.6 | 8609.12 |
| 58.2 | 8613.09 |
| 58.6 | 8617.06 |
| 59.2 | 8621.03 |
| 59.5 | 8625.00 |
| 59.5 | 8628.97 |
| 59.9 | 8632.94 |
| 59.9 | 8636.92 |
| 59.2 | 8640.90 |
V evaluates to 0.037 mag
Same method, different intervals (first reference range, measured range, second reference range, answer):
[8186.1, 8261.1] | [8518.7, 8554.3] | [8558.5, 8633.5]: 0.10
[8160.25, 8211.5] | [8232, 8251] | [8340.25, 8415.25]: -0.06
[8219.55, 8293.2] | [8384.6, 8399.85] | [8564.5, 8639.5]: 0.06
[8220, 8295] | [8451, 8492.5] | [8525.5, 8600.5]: 0.03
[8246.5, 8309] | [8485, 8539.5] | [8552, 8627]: 0.07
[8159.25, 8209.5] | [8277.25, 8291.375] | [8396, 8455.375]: -0.07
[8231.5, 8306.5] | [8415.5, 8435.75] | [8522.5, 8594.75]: 0.01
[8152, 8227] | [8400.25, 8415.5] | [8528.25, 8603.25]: -0.03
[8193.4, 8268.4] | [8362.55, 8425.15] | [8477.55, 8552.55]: -0.02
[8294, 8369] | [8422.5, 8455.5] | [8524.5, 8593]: 0.03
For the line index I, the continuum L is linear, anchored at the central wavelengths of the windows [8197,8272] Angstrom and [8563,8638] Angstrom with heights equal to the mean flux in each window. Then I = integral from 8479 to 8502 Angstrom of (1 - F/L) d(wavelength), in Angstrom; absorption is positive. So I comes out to 1.6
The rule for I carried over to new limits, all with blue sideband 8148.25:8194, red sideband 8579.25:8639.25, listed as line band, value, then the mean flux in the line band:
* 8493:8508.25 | 1.28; 53.7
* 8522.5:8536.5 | 0.69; 55.8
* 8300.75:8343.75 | -0.19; 59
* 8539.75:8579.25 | 2.31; 55.2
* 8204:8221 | -0.26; 59.7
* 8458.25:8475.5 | 0.92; 55.6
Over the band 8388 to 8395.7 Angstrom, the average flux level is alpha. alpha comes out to 57.2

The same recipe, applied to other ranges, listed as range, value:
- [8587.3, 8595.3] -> 57.8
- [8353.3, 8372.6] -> 58.6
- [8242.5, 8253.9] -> 60.8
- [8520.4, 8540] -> 55.1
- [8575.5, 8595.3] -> 58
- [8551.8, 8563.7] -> 57.1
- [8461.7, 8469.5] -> 55.4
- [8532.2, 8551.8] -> 51.2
